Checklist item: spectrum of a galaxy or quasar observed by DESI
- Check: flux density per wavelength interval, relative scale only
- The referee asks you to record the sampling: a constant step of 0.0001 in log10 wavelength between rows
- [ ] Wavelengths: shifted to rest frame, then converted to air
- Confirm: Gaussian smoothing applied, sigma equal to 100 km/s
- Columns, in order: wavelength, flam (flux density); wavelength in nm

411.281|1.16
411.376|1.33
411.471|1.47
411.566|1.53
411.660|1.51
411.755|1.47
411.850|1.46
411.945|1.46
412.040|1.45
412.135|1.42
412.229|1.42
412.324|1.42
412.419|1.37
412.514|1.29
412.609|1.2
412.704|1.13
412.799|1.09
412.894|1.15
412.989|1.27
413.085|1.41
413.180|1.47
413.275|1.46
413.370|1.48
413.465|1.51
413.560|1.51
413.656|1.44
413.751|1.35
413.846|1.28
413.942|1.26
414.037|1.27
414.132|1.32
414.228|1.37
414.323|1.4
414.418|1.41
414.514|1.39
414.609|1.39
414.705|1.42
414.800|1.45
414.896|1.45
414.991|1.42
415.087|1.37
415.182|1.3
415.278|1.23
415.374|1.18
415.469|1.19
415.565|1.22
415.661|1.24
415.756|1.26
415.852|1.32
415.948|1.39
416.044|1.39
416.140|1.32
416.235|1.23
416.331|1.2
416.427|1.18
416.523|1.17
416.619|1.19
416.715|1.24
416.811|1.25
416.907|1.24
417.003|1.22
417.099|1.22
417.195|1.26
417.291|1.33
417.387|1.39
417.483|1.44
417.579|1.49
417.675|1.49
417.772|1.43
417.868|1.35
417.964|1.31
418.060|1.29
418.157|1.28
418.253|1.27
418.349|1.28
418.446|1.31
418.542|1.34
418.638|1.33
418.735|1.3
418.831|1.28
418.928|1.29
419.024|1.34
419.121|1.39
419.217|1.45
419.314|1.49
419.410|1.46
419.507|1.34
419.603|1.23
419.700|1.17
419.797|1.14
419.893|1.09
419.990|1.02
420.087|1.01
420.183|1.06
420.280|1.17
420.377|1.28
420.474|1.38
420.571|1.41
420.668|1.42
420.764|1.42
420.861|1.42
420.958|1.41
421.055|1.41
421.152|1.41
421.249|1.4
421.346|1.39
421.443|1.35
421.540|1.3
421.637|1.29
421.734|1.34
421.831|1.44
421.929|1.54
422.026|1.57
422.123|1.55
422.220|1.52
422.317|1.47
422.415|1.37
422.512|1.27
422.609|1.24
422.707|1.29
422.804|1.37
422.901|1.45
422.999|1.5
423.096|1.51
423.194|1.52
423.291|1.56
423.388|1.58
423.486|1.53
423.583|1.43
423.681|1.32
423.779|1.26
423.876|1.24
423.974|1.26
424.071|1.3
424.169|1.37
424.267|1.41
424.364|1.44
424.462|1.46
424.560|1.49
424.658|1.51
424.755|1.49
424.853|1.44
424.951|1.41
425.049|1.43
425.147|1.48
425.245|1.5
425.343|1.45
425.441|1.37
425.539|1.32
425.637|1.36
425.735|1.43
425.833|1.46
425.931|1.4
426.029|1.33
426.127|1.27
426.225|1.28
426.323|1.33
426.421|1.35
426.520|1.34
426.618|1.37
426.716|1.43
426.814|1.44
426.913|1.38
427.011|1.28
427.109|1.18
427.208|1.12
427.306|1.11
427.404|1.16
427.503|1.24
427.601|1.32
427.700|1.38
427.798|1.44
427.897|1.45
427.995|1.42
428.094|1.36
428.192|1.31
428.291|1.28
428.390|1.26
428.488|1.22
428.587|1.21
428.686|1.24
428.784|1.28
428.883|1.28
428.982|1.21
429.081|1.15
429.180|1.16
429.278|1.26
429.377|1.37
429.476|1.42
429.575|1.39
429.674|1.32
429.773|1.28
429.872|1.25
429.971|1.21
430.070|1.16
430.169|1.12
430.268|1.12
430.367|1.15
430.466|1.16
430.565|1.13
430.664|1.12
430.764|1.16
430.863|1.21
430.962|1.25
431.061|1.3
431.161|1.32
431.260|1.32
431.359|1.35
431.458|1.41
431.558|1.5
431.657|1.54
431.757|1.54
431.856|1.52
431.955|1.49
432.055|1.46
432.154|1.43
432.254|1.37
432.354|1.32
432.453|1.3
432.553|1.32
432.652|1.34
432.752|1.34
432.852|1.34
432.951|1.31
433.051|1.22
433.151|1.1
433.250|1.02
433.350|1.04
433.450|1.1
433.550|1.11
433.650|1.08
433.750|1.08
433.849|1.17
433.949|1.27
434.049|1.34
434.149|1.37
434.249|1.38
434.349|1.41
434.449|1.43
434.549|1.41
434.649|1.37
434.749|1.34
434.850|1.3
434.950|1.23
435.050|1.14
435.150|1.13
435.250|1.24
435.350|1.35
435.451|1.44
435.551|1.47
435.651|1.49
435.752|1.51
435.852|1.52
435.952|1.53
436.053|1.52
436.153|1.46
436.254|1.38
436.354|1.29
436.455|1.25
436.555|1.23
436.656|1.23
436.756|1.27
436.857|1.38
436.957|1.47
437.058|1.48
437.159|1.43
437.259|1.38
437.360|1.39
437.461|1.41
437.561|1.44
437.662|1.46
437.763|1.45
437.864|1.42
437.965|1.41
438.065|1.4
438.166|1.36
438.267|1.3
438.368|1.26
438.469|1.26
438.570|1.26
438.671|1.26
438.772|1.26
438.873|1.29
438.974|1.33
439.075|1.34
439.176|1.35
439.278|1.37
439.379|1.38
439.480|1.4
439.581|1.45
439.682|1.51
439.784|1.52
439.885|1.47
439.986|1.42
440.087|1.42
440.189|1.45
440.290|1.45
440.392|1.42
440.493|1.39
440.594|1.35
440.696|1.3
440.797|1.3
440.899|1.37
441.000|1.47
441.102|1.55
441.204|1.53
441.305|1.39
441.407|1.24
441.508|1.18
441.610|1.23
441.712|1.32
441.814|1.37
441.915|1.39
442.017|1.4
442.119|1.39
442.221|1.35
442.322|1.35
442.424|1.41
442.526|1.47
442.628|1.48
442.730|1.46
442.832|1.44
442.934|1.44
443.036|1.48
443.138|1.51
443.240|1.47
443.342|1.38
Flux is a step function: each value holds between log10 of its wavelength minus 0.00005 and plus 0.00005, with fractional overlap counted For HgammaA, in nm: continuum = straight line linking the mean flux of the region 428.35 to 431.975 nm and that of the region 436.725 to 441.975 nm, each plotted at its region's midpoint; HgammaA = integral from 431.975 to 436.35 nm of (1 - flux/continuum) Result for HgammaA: 0.03 nm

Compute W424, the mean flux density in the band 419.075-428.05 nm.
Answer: 1.37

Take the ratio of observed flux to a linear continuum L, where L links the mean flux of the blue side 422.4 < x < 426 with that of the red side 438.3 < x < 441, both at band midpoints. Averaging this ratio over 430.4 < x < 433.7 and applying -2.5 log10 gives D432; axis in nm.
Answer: 0.08 mag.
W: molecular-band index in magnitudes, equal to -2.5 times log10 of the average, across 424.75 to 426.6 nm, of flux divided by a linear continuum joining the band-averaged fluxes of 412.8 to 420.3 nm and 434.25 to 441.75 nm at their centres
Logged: -0.04 mag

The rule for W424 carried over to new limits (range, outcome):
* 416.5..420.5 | 1.29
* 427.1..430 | 1.28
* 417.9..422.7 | 1.33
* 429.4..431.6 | 1.26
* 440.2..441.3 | 1.41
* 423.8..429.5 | 1.34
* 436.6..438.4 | 1.39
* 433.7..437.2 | 1.35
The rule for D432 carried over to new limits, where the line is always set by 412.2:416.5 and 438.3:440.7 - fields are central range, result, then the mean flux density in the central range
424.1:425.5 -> -0.08 mag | 1.44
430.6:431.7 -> 0.04 mag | 1.31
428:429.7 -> 0.06 mag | 1.28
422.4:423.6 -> -0.07 mag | 1.44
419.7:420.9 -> 0.09 mag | 1.23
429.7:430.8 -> 0.16 mag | 1.17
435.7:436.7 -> -0.02 mag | 1.39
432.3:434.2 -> 0.12 mag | 1.22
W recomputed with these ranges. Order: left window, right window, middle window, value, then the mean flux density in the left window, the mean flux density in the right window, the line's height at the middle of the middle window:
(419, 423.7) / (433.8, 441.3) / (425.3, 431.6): 0.07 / 1.37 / 1.38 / 1.37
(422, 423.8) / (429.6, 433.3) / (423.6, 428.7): 0.03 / 1.44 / 1.29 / 1.38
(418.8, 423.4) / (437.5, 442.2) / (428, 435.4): 0.07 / 1.36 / 1.38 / 1.37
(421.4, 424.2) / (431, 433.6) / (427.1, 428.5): 0.06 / 1.41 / 1.32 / 1.36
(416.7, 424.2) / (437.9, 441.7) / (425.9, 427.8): 0.04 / 1.35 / 1.37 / 1.35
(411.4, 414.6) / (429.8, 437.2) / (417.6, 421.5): 0.03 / 1.38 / 1.31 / 1.36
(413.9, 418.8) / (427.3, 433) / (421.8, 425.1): -0.10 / 1.31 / 1.3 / 1.31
